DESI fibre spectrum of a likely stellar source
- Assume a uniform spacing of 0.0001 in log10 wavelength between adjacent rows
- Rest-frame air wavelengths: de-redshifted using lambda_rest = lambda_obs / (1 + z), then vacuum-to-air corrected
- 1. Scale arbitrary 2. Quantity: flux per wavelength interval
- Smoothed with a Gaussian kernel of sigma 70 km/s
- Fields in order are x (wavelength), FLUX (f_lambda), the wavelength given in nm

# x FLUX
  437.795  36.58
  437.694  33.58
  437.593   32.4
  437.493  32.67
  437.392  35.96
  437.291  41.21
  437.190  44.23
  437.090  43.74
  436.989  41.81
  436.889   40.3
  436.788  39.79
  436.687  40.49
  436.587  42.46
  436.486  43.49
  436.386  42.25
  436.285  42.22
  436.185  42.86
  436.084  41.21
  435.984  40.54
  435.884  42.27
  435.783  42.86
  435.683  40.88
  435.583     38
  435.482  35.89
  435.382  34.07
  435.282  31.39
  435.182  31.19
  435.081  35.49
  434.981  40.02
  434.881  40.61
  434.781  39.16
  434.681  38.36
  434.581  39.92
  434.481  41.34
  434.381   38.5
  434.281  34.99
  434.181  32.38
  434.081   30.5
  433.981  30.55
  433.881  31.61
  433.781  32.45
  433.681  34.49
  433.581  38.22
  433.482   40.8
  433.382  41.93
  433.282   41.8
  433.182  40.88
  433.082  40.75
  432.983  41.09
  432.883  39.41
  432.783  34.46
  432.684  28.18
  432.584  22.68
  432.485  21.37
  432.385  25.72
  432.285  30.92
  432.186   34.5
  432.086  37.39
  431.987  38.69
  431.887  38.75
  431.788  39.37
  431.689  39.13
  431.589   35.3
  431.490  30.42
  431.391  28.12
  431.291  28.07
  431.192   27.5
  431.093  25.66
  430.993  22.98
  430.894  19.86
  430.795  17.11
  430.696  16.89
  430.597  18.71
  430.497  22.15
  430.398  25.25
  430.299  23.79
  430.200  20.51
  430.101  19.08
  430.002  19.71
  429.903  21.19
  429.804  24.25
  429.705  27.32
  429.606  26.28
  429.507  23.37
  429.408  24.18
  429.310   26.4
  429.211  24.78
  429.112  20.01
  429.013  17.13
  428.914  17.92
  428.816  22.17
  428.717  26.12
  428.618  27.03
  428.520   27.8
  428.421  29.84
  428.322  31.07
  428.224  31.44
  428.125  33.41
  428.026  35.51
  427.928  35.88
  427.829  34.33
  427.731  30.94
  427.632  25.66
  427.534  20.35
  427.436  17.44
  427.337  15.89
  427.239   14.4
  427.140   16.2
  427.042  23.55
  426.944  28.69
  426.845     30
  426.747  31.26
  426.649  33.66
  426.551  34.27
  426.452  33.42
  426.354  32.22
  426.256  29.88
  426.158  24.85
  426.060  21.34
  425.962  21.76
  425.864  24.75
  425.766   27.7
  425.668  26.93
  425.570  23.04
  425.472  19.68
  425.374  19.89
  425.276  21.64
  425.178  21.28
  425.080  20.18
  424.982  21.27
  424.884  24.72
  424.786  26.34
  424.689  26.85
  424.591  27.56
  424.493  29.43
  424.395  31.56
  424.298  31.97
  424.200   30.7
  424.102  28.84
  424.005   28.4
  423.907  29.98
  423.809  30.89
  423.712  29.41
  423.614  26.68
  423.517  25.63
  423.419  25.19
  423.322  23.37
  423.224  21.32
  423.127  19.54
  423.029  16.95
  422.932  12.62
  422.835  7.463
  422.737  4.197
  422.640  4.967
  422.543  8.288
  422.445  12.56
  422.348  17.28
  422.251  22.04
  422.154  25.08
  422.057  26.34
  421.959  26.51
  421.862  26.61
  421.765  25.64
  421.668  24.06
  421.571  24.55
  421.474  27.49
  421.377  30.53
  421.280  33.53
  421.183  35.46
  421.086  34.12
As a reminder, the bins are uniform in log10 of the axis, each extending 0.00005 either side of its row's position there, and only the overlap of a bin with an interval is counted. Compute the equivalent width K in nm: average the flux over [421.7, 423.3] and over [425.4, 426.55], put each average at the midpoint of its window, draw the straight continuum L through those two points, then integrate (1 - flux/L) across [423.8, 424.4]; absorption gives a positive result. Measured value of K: -0.24 nm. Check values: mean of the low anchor 17.5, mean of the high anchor 26.2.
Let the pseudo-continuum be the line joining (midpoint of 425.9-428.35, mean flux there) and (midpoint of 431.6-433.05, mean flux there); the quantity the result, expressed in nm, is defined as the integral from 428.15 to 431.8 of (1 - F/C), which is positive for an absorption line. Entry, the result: 0.70 nm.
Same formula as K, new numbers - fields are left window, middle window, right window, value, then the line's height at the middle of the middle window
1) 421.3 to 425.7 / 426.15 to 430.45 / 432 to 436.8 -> 0.46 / 29.2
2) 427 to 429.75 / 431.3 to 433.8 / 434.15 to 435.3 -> -0.14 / 33.1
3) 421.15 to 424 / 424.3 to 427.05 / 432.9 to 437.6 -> -0.03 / 26.2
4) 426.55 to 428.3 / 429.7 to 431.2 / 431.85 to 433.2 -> 0.45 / 31.1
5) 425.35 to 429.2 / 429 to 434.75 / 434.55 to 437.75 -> 0.53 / 32.8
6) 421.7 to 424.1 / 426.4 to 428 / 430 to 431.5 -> -0.35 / 21.9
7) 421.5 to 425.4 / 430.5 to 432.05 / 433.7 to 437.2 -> 0.22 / 33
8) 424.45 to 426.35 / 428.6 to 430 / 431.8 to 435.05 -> 0.31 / 29.9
